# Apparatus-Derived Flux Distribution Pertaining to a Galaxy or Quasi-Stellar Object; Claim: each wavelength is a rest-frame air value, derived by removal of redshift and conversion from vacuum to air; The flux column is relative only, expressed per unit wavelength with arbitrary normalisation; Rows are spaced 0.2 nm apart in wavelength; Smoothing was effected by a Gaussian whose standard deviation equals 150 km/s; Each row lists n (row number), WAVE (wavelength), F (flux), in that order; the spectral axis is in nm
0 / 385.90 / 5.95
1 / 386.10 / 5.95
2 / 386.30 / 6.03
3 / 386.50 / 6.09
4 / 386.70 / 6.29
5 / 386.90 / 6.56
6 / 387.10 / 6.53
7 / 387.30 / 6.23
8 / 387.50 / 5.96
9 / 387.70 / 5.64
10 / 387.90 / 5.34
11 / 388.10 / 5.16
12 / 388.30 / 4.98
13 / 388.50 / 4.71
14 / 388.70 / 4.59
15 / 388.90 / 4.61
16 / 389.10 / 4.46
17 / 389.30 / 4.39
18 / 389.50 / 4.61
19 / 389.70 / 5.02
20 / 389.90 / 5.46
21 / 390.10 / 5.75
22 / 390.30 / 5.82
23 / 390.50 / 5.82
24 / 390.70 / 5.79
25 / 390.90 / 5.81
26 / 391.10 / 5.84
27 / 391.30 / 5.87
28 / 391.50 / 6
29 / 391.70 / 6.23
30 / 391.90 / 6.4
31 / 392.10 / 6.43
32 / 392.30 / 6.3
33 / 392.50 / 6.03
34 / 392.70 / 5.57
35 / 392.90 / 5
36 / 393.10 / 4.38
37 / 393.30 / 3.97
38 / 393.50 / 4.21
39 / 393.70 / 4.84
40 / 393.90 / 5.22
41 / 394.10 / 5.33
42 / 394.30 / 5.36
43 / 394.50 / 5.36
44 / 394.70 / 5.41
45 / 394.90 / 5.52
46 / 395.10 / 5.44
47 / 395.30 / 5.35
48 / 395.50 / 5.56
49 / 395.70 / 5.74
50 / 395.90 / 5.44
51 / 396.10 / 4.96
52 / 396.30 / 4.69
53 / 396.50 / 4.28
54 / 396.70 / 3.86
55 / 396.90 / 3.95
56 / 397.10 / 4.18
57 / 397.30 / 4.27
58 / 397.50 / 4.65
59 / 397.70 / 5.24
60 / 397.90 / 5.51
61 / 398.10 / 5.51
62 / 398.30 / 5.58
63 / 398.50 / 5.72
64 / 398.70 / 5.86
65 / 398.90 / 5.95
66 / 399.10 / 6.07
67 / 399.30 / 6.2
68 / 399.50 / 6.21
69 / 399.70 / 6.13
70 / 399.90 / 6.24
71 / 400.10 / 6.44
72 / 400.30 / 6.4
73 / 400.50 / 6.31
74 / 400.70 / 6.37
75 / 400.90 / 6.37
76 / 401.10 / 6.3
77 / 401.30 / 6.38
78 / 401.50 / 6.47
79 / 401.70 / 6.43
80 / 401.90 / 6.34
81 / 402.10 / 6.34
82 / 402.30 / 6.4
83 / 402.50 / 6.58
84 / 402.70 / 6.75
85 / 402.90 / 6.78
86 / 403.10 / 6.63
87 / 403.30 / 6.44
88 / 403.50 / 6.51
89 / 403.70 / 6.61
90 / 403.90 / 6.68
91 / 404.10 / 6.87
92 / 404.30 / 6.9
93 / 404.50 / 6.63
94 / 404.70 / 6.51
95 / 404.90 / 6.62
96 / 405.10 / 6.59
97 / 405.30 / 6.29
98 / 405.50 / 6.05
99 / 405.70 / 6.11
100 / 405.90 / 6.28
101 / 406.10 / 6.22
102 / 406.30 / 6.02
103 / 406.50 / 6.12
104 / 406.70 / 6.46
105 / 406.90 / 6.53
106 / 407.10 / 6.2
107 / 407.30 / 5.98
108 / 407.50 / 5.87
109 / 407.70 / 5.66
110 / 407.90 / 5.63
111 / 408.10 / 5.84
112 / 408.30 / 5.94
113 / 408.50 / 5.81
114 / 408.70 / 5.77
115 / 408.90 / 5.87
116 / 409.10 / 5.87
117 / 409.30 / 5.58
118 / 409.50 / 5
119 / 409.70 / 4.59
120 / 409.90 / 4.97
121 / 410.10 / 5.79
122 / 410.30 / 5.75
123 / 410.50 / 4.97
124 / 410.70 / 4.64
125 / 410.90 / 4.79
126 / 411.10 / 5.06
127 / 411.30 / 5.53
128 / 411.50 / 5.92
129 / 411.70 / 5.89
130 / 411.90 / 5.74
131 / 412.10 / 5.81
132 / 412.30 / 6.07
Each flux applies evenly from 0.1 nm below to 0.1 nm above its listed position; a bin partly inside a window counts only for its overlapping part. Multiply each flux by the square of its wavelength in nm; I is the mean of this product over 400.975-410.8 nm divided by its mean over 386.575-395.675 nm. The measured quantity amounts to 1.21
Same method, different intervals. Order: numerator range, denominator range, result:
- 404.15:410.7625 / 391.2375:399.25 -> 1.19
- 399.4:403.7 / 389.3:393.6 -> 1.23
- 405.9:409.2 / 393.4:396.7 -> 1.24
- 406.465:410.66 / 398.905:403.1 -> 0.93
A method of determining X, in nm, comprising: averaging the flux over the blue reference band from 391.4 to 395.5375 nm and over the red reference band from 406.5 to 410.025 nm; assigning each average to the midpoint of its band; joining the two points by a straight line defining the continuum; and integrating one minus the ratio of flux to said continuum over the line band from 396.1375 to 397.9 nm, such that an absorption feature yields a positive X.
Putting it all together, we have 0.329 nm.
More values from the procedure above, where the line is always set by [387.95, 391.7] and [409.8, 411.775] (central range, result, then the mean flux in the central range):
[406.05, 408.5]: -0.33 nm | 6.03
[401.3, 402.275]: -0.20 nm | 6.39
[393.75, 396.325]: -0.02 nm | 5.35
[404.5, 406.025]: -0.30 nm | 6.37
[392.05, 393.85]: 0.05 nm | 5.16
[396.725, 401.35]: -0.34 nm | 5.69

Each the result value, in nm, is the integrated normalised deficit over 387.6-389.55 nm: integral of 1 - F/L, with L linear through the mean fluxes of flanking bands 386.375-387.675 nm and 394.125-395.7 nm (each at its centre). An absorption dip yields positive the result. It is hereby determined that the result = 0.394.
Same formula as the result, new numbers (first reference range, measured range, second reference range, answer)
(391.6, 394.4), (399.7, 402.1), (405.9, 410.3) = -0.32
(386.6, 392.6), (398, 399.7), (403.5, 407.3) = 0.05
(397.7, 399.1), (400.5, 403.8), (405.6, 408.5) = -0.36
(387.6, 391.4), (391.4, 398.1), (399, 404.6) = 0.66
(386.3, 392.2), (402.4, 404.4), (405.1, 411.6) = -0.34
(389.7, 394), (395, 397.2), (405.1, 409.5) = 0.31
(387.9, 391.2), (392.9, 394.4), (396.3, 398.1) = 0.02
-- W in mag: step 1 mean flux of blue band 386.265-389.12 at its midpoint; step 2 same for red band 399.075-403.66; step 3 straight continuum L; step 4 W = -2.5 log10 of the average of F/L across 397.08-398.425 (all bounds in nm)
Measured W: 0.22 mag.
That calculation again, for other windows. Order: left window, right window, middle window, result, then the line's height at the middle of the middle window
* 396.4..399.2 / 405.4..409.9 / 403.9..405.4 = -0.18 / 5.61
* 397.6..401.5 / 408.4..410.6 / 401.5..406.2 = -0.13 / 5.79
